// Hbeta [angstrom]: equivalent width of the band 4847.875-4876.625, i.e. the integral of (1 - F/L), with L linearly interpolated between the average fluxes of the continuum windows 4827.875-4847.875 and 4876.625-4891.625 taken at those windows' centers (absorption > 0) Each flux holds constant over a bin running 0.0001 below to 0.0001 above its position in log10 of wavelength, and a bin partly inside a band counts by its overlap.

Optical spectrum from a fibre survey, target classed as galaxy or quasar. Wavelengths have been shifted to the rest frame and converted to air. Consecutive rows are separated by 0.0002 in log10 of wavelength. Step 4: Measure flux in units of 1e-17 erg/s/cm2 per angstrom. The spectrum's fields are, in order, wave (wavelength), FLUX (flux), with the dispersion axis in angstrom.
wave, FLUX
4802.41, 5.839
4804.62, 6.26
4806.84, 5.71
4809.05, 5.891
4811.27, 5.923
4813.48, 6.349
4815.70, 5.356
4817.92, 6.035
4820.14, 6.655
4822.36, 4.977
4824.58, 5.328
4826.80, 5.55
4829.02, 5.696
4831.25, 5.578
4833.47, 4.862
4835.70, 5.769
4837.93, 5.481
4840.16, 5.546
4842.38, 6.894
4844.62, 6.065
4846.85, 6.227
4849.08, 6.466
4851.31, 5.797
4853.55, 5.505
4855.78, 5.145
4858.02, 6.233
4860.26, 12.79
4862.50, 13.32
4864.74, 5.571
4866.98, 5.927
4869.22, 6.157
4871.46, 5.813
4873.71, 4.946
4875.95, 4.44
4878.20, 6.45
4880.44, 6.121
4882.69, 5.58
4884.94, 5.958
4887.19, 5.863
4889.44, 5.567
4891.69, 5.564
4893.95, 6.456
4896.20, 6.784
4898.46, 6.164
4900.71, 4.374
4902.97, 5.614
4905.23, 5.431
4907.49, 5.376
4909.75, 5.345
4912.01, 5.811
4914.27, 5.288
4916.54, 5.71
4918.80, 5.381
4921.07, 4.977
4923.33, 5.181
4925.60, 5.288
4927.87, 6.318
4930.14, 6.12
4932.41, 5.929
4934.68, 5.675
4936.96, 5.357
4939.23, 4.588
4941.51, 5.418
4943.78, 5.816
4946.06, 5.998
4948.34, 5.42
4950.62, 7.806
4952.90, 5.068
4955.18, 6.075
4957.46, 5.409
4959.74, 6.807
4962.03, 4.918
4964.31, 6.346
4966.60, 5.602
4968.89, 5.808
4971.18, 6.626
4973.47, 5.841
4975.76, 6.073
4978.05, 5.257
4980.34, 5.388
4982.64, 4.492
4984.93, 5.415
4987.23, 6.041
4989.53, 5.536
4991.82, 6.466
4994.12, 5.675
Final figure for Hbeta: -4.88 angstrom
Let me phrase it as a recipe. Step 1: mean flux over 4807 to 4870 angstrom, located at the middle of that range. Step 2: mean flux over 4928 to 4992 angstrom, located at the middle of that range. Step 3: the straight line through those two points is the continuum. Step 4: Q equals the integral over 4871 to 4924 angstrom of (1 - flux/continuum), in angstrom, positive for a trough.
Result 3.99 angstrom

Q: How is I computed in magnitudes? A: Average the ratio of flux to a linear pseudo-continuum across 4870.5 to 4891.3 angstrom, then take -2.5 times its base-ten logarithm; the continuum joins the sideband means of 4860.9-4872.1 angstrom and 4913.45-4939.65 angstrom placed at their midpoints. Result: 0.26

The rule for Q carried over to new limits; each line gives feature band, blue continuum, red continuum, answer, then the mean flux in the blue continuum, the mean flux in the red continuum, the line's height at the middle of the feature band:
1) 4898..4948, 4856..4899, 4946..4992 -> 5.6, 6.59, 5.81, 6.2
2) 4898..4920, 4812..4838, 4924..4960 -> 1.2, 5.65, 5.79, 5.75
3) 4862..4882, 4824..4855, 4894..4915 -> -2.1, 5.77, 5.63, 5.7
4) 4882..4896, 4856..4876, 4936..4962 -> 2.0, 7.3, 5.76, 6.87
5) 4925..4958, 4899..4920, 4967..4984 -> -1.5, 5.39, 5.64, 5.51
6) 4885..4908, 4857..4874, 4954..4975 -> 4.6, 7.73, 5.94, 7.17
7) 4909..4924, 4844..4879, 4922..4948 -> 1.2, 6.69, 5.6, 5.87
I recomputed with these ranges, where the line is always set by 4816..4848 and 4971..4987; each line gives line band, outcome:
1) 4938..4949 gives 0.029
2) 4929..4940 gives 0.009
